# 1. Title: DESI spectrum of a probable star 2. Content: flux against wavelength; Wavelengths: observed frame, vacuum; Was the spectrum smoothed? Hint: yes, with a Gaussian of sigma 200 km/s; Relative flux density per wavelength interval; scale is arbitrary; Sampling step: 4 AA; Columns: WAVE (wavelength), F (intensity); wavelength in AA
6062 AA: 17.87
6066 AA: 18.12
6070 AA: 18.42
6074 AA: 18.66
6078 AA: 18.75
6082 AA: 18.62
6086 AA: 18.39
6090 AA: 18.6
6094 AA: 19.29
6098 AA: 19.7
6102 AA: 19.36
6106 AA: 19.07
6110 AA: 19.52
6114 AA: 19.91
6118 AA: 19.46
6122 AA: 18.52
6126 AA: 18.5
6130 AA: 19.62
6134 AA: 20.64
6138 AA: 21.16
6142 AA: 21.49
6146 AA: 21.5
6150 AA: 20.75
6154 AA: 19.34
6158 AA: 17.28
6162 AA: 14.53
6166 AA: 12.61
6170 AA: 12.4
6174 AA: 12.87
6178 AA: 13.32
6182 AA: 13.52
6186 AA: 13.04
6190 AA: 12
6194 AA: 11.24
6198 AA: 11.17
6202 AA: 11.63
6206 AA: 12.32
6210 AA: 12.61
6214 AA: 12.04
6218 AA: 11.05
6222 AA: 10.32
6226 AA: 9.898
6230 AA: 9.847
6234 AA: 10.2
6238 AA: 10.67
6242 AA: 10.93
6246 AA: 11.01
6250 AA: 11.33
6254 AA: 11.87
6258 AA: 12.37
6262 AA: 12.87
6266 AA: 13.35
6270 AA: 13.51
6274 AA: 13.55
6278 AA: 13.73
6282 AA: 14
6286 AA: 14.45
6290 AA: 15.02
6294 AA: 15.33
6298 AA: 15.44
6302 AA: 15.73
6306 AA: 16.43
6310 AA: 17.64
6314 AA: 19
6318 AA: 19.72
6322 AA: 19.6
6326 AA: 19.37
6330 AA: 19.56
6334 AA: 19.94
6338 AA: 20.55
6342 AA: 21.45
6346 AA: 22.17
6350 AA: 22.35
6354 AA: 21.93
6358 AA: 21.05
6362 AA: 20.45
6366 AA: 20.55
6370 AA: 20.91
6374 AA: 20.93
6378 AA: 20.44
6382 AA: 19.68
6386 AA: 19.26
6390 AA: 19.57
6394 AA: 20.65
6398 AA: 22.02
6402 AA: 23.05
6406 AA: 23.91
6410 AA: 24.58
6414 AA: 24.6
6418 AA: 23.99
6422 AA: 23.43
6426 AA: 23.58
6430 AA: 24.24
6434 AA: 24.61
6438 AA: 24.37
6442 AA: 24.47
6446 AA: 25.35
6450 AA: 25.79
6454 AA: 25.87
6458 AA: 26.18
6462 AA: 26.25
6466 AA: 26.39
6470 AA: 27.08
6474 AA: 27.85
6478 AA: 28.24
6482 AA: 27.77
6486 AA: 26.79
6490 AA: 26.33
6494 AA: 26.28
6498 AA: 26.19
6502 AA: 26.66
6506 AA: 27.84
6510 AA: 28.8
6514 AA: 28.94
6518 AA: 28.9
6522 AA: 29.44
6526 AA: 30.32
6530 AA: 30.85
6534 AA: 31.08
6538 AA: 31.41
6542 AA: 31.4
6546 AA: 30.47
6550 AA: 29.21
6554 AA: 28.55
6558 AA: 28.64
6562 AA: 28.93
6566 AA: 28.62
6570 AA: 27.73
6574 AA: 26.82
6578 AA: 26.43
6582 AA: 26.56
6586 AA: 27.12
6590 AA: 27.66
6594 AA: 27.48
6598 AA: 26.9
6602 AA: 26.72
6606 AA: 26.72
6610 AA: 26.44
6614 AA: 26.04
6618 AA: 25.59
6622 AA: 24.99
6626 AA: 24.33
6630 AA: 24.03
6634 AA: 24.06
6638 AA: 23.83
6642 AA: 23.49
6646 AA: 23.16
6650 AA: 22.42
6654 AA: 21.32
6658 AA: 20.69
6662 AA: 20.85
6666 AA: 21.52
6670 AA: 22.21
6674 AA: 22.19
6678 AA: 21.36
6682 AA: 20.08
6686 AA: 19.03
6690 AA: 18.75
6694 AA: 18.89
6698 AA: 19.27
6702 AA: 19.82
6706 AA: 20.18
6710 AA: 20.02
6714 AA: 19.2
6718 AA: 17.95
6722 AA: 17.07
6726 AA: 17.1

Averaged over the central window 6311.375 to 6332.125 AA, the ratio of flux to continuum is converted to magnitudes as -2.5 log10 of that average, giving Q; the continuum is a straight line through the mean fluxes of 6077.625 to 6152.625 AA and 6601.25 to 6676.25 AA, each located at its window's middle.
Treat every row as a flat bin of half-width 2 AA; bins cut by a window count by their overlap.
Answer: 0.10 mag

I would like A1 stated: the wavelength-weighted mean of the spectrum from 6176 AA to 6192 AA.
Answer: 13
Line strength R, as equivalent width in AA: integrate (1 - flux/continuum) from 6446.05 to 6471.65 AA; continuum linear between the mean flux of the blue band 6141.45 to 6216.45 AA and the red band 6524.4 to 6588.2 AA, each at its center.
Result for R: -1.0 AA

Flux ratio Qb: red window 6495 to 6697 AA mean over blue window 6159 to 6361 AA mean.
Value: 1.76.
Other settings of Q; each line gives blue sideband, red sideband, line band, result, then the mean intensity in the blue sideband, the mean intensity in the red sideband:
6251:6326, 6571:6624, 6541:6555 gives -0.20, 15.3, 26.6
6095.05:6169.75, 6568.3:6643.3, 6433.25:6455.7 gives -0.07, 18.9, 26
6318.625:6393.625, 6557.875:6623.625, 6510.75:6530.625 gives -0.18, 20.5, 27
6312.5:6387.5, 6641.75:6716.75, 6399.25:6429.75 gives -0.16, 20.5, 20.7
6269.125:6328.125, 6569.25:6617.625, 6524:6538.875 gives -0.25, 16.2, 26.8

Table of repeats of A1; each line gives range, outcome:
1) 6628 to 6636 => 24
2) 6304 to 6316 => 17.7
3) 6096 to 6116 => 19.5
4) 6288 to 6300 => 15.3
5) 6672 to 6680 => 21.8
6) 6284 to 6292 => 14.7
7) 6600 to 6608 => 26.7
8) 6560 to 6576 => 28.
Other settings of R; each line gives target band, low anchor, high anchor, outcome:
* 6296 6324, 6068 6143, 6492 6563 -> 7.5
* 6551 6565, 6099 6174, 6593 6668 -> -3.2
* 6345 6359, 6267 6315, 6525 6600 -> -2.8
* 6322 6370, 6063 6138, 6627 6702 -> -1.6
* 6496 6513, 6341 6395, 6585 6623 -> -2.3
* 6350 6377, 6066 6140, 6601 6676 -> 0.4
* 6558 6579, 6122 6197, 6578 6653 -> -2.9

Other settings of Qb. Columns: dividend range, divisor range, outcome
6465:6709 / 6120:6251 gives 1.80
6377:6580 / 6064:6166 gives 1.38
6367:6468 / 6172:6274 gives 1.97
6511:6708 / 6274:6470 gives 1.21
